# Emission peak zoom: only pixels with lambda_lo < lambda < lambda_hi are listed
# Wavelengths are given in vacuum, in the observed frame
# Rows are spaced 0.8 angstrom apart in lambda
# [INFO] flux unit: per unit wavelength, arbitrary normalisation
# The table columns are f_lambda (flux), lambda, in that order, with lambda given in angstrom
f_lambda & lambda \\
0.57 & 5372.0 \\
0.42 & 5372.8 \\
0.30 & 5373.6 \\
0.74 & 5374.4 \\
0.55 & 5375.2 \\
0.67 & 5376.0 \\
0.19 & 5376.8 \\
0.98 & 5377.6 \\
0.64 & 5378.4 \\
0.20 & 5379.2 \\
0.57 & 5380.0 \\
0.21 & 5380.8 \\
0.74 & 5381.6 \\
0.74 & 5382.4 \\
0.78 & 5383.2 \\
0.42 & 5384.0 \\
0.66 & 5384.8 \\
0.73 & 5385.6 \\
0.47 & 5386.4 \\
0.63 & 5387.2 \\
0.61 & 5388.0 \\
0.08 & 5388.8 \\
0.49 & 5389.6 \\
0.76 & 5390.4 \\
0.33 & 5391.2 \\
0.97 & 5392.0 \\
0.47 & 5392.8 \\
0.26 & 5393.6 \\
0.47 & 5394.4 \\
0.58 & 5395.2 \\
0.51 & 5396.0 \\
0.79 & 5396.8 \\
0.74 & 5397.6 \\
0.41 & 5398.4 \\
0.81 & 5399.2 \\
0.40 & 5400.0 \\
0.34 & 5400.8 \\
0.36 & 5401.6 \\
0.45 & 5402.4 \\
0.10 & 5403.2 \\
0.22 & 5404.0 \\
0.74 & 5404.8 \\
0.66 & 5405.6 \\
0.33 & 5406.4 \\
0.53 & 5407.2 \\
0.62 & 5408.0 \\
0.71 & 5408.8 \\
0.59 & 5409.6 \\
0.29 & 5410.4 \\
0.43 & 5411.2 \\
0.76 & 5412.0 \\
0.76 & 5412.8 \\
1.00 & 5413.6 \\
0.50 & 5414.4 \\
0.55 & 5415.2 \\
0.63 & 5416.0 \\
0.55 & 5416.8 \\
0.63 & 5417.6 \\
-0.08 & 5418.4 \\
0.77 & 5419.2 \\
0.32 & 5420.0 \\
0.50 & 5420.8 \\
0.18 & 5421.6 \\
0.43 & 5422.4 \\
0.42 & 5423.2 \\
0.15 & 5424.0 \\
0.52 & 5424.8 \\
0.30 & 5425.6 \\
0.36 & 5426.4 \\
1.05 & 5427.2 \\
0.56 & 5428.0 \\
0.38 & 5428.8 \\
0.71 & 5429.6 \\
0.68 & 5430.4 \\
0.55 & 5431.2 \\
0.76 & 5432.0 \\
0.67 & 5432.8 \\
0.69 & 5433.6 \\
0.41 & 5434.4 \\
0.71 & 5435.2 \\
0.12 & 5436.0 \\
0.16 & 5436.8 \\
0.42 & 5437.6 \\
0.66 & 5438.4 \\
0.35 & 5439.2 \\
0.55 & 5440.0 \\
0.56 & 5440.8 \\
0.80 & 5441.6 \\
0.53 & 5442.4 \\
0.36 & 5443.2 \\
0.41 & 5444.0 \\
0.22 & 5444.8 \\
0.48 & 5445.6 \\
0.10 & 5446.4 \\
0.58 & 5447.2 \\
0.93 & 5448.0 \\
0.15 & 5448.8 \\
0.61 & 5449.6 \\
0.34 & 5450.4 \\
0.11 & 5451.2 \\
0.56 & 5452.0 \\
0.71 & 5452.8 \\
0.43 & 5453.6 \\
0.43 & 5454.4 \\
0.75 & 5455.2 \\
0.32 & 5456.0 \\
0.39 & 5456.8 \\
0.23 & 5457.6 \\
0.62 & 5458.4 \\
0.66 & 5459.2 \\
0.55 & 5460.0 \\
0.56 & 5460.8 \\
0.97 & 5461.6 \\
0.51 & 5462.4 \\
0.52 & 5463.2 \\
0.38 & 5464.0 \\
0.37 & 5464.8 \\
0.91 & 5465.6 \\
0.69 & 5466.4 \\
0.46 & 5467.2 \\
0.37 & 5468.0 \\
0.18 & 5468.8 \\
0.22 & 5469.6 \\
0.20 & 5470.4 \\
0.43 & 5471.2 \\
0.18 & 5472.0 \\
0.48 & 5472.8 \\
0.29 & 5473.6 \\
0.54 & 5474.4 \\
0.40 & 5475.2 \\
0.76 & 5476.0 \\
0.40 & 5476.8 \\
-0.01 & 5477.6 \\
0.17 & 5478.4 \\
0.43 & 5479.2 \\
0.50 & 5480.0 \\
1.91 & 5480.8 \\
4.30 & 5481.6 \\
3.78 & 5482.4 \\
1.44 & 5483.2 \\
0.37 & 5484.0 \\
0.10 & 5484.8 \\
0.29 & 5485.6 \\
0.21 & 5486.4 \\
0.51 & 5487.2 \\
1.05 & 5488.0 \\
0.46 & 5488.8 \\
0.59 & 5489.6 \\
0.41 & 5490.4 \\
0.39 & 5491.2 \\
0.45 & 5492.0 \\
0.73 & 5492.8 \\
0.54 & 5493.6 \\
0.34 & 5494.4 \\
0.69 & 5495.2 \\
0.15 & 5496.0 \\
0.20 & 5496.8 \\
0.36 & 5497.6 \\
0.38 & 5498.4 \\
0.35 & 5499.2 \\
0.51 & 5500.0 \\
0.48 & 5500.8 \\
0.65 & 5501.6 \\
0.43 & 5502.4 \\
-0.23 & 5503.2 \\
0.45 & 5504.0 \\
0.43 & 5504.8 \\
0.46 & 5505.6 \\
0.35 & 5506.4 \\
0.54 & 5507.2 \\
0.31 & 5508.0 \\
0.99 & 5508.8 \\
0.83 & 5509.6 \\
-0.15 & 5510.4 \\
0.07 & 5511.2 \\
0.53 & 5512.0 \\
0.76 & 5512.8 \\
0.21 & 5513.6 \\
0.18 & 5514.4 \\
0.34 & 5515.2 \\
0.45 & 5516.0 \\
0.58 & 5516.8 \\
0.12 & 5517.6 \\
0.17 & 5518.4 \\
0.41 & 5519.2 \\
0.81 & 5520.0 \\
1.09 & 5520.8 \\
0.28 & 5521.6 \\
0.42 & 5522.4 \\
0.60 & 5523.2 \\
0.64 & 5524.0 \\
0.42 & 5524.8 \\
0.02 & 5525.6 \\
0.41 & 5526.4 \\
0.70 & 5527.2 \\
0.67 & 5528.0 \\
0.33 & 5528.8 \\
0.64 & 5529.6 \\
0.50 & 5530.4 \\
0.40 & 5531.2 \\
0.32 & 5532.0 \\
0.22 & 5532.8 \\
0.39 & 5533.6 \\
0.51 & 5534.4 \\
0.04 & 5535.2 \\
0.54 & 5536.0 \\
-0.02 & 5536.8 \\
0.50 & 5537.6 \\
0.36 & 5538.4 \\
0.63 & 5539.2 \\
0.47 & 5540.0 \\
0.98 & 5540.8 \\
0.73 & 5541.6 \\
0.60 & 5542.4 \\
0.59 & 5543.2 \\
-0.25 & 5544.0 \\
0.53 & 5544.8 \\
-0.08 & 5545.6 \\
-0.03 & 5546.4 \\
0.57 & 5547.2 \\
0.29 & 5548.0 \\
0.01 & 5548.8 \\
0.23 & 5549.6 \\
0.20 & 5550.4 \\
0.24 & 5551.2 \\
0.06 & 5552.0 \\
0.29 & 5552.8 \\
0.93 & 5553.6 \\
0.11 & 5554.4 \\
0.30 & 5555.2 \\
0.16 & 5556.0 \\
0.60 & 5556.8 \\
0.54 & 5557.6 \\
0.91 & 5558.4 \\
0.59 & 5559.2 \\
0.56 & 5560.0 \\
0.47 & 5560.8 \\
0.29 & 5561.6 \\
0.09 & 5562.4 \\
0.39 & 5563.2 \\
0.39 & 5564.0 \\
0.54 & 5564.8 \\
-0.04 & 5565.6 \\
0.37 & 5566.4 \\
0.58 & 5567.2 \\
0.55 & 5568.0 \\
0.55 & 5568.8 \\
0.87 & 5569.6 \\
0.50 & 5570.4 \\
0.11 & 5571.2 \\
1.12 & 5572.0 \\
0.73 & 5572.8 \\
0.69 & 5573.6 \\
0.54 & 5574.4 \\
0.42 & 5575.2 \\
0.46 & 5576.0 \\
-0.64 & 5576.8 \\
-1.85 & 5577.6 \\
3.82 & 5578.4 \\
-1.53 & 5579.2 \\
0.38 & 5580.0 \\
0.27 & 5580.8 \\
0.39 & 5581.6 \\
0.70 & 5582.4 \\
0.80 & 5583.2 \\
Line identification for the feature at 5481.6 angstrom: Hbeta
